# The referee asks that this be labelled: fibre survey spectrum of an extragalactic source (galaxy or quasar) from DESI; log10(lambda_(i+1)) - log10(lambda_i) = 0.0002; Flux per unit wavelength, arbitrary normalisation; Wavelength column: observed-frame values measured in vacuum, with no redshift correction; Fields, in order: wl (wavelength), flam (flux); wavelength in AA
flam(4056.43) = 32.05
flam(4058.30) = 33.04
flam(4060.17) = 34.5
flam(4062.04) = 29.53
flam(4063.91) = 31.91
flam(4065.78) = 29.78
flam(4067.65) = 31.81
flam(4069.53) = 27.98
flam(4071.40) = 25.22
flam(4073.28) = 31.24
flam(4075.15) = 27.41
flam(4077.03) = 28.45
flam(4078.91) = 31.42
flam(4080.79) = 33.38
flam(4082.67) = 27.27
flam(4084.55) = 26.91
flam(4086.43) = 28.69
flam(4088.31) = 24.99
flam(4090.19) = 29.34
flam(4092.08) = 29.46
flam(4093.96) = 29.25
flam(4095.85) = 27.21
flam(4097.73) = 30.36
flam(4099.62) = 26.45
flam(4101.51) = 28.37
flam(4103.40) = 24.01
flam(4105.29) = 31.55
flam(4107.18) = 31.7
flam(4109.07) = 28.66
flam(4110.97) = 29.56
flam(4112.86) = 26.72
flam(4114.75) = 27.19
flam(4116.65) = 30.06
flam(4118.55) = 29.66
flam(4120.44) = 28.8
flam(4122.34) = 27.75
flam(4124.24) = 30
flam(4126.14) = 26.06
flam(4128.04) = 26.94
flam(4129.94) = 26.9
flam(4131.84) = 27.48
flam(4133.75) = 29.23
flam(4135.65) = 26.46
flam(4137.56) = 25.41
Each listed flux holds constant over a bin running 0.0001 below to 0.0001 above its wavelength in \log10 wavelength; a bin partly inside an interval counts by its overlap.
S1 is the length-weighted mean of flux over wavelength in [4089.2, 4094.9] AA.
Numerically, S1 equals 29.3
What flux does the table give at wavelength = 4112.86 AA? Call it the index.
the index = 26.72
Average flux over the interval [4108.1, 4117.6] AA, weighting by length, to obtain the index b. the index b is 28.4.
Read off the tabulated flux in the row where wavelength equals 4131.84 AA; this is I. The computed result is 27.48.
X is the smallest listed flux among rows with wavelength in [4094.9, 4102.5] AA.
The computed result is 26.45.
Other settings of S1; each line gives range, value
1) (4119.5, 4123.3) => 28.3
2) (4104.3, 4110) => 30.6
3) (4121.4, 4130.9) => 27.5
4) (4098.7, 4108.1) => 28.4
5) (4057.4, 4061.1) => 33.8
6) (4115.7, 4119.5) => 29.9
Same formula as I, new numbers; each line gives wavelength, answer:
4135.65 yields 26.46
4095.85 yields 27.21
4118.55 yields 29.66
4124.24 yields 30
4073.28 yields 31.24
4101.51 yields 28.37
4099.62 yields 26.45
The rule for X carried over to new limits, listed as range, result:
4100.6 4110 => 24.01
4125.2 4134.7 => 26.06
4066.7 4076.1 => 25.22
